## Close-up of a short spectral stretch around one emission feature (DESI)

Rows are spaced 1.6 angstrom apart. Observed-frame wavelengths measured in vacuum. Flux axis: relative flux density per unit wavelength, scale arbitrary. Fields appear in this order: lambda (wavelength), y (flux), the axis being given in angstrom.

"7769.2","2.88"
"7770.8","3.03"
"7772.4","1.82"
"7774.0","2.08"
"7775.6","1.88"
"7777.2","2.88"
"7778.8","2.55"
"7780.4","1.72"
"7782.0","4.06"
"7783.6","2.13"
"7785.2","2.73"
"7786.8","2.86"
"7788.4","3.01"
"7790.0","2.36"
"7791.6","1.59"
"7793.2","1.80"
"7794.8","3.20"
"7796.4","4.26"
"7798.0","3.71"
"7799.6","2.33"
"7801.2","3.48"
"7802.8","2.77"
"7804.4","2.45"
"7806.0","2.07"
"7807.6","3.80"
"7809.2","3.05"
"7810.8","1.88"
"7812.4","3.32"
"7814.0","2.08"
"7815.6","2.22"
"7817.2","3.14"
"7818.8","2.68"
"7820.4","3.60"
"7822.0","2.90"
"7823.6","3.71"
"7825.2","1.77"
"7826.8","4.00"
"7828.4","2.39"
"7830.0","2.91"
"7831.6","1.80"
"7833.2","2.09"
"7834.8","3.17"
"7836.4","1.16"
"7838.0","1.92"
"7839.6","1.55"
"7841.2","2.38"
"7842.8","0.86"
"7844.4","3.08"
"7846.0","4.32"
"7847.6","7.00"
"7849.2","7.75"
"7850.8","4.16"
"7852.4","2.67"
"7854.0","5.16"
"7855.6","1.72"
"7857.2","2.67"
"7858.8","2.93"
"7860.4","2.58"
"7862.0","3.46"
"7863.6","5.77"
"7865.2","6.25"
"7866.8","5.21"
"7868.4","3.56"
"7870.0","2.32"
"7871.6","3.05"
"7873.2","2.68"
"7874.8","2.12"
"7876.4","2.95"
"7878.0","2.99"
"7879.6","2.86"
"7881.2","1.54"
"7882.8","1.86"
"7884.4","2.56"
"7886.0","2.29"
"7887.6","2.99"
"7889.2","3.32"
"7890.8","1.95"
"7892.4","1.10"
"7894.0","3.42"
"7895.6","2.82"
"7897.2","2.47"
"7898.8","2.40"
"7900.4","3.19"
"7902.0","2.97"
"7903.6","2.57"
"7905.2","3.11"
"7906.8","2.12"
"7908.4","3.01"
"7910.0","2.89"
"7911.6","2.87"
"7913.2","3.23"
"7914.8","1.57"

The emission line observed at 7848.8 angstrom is [S II] 6716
